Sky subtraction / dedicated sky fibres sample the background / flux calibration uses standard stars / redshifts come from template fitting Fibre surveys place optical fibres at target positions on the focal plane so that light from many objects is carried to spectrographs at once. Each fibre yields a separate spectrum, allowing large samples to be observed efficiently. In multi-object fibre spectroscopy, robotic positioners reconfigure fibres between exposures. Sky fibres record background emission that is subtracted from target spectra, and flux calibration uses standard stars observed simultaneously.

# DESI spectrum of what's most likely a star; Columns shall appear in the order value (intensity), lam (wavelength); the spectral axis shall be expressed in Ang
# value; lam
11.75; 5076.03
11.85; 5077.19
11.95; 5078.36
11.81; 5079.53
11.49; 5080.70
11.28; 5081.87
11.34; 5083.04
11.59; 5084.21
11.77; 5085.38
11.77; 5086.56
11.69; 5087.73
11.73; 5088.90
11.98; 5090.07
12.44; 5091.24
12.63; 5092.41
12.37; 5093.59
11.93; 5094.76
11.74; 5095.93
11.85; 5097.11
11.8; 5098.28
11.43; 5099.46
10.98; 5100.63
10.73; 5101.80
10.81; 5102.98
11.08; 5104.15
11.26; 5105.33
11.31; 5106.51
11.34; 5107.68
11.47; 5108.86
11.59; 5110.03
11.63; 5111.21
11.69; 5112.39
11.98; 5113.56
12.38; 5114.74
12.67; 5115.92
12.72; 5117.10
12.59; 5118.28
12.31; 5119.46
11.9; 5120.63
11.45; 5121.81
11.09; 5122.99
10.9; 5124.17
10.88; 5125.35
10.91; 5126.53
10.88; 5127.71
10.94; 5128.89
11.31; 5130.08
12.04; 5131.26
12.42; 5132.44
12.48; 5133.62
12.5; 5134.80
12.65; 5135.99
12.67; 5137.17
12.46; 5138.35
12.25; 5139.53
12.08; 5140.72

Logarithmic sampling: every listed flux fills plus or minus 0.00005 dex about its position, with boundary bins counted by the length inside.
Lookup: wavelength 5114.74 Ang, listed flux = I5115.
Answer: 12.38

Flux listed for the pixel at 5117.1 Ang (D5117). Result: 12.72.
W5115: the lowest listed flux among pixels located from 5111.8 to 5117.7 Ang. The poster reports 11.69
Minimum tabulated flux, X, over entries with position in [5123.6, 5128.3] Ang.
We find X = 10.88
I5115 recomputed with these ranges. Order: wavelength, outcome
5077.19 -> 11.85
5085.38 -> 11.77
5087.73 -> 11.69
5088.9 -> 11.73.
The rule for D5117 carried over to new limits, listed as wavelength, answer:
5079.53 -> 11.81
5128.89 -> 10.94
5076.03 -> 11.75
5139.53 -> 12.25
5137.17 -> 12.67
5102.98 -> 10.81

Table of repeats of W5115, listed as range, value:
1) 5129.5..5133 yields 11.31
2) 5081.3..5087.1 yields 11.28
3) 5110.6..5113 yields 11.63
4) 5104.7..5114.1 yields 11.26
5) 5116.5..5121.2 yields 11.9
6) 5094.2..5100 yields 11.43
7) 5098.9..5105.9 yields 10.73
